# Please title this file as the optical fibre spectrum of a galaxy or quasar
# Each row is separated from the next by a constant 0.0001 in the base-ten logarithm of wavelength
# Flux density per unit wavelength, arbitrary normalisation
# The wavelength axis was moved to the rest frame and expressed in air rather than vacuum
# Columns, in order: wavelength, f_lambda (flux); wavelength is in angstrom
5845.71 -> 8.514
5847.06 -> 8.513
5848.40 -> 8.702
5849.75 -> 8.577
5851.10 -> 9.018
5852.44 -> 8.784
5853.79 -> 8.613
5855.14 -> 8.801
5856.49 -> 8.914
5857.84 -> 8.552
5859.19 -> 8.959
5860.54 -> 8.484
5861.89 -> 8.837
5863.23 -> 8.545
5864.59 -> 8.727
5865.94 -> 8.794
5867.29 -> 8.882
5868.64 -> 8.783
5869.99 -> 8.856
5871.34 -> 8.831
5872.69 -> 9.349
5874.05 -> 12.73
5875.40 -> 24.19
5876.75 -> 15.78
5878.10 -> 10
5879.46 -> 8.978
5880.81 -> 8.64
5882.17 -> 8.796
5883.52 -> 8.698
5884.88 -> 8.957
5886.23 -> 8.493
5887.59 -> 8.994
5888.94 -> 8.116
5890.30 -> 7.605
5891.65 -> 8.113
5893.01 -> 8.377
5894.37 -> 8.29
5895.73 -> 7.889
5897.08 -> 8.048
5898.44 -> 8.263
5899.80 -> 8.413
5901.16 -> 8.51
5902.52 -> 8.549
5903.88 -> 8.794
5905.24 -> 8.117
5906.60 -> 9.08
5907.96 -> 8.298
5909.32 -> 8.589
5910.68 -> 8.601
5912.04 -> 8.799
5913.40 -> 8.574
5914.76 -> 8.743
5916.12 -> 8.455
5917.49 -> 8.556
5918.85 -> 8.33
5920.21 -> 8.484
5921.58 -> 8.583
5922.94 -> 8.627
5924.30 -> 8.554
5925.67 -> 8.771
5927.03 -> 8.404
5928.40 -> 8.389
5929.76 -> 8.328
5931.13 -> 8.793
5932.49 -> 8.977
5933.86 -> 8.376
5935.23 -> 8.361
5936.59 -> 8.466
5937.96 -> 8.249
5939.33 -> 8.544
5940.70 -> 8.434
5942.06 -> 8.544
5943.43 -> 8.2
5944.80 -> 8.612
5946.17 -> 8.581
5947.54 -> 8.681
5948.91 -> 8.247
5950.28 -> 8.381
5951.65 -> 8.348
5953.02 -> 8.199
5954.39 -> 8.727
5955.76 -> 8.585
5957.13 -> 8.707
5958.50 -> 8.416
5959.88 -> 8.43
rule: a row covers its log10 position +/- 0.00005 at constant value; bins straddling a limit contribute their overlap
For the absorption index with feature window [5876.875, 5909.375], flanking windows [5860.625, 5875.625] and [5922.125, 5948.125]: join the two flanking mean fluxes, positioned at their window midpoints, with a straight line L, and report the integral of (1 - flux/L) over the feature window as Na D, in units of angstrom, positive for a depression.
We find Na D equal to 3.0 angstrom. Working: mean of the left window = 10.1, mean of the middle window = 8.65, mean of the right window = 8.52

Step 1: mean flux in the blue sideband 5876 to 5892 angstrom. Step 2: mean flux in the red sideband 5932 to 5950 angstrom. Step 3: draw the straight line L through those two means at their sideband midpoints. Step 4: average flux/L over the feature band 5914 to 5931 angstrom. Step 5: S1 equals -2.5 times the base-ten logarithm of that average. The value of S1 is 0.03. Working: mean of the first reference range 9.36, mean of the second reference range 8.47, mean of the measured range 8.53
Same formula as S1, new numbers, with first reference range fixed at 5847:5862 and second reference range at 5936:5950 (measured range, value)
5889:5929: 0.02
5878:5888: -0.03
